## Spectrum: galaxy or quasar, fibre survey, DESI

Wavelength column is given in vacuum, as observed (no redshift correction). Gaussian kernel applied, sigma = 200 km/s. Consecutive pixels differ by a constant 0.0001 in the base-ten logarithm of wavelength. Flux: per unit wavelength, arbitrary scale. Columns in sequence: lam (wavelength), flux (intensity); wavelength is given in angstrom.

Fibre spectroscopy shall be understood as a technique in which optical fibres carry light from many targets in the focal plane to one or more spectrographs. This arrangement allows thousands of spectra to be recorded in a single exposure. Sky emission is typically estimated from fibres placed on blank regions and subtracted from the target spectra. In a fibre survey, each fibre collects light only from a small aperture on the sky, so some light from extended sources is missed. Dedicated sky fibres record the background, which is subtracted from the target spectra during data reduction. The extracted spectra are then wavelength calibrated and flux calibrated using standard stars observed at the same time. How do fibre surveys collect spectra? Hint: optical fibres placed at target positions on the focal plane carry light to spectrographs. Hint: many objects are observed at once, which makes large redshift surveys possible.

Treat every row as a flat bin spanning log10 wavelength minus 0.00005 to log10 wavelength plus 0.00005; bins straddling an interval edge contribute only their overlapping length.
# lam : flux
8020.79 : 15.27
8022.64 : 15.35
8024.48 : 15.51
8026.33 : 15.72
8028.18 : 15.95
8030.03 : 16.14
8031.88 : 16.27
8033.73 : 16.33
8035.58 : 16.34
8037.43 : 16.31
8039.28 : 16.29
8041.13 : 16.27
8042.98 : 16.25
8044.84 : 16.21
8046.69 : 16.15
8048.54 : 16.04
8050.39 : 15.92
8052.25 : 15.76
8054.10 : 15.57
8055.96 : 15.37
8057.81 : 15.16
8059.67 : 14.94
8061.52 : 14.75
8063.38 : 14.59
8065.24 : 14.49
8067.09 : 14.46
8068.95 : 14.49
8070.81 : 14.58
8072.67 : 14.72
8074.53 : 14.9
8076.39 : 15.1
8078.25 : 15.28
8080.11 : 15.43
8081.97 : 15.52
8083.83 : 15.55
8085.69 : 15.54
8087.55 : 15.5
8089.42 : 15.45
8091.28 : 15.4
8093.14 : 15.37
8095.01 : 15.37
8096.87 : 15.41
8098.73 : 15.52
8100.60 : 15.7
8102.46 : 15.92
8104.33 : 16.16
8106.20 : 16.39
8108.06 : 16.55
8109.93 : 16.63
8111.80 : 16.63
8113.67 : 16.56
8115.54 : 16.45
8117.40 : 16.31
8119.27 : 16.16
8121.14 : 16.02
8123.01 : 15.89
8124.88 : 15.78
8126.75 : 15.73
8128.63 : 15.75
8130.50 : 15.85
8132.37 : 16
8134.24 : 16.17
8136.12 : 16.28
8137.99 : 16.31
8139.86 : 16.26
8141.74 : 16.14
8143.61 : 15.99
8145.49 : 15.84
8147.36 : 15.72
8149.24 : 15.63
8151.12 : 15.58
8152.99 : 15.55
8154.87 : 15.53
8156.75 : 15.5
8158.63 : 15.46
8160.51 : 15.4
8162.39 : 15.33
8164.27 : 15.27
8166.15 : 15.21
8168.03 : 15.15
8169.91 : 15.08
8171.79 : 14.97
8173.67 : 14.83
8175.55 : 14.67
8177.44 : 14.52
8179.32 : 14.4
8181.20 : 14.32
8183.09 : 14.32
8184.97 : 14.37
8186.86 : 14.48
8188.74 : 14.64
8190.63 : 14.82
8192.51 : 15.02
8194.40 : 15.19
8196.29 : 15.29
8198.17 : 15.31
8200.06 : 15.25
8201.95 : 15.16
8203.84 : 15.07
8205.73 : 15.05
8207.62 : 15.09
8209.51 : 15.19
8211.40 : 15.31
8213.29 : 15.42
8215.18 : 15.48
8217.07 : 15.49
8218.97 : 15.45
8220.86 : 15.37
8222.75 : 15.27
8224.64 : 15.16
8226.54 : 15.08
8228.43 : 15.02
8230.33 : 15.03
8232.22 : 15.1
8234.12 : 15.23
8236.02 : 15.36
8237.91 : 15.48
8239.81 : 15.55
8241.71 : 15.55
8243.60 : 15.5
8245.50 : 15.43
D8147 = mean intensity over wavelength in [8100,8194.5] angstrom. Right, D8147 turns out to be 15.6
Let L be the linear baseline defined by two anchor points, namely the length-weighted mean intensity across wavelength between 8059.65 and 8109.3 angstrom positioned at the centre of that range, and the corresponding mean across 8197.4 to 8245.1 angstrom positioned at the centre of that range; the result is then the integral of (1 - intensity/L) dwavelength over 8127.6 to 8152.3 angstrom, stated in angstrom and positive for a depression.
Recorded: -1.1 angstrom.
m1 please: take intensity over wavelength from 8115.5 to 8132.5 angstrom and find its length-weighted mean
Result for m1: 16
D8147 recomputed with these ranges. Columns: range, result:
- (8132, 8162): 15.8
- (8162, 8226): 15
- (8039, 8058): 15.9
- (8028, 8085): 15.5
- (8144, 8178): 15.3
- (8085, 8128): 15.9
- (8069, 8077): 14.8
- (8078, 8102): 15.5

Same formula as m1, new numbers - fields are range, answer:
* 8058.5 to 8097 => 15.1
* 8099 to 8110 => 16.1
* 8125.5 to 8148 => 16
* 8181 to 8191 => 14.5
